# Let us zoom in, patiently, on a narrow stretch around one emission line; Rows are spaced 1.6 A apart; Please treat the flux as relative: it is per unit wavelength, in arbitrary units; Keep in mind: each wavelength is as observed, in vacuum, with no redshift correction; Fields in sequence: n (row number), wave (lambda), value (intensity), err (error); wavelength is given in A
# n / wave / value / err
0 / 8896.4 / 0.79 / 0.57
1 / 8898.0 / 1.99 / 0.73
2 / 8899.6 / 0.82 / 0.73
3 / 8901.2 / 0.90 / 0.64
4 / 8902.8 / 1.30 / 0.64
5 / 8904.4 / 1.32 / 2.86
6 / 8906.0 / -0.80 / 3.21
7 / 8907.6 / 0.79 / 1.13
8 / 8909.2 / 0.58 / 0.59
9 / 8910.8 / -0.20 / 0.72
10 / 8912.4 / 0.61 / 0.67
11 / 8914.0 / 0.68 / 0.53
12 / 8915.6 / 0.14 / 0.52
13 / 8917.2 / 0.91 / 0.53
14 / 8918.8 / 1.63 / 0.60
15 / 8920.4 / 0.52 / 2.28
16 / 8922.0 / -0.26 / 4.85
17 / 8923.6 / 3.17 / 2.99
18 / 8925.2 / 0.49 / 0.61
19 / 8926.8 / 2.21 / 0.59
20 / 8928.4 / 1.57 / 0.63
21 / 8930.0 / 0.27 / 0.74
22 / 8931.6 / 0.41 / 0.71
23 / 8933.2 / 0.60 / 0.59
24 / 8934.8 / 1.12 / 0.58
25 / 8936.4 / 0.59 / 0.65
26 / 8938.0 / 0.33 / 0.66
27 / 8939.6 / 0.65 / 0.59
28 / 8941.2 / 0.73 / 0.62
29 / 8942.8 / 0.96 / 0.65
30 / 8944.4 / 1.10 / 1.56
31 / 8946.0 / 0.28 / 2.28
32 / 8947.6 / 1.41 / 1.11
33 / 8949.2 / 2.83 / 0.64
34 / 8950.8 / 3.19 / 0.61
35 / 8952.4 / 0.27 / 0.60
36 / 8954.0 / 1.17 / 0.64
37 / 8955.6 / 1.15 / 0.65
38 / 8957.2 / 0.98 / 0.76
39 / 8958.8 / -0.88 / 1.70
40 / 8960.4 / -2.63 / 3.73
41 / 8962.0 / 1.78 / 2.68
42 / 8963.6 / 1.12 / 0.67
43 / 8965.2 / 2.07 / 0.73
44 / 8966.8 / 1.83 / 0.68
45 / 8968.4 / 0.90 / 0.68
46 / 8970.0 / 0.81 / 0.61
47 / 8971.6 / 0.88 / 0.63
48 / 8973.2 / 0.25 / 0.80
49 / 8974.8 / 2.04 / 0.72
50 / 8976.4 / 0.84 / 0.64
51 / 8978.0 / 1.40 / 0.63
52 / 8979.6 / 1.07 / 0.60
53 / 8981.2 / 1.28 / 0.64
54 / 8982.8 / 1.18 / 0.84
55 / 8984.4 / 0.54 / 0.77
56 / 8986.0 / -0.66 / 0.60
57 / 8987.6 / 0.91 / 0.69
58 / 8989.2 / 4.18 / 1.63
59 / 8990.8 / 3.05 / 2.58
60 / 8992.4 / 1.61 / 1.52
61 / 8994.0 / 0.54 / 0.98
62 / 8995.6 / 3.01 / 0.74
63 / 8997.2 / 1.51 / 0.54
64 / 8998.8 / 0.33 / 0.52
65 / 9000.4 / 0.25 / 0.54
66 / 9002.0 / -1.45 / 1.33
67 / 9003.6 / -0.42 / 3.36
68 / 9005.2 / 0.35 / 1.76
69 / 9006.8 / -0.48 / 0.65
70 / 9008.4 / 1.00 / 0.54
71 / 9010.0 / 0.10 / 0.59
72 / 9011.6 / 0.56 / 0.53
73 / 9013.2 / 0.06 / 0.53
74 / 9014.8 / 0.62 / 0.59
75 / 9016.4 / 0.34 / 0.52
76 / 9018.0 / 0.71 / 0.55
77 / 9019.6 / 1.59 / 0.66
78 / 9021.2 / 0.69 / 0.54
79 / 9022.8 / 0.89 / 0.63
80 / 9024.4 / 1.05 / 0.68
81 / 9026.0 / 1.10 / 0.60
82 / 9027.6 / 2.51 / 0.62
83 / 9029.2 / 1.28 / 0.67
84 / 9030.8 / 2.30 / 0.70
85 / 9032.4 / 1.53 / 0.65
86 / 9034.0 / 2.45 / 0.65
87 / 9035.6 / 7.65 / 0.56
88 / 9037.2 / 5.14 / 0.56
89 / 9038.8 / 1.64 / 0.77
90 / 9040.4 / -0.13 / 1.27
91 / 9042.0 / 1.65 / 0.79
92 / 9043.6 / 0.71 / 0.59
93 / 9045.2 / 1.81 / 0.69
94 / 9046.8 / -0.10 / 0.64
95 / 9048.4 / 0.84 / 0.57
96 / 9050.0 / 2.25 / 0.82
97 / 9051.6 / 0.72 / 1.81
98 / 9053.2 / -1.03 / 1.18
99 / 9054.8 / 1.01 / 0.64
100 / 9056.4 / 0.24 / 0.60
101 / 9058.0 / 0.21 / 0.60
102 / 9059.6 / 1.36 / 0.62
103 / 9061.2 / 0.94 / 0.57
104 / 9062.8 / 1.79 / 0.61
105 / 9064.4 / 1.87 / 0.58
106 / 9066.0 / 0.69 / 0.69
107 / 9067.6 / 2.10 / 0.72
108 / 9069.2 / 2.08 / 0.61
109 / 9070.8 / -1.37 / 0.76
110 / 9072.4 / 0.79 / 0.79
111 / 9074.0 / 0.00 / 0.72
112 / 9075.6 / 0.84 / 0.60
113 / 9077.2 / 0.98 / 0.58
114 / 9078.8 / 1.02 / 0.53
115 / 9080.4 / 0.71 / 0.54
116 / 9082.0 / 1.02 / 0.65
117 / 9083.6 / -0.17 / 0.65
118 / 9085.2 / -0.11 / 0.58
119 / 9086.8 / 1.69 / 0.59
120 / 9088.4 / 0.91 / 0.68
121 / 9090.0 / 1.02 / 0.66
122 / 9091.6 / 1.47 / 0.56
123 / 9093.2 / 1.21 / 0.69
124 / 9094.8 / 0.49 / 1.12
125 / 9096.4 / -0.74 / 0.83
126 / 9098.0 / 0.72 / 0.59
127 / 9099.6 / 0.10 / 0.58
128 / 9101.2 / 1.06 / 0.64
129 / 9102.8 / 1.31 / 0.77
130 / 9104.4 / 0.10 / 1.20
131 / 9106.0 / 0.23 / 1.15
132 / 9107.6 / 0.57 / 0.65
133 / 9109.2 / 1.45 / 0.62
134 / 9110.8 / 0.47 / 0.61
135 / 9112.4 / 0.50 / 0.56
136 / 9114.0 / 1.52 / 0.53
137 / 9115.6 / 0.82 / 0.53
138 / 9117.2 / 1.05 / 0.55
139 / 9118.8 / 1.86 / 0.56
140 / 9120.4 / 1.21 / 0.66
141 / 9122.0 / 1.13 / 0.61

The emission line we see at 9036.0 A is [O III]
